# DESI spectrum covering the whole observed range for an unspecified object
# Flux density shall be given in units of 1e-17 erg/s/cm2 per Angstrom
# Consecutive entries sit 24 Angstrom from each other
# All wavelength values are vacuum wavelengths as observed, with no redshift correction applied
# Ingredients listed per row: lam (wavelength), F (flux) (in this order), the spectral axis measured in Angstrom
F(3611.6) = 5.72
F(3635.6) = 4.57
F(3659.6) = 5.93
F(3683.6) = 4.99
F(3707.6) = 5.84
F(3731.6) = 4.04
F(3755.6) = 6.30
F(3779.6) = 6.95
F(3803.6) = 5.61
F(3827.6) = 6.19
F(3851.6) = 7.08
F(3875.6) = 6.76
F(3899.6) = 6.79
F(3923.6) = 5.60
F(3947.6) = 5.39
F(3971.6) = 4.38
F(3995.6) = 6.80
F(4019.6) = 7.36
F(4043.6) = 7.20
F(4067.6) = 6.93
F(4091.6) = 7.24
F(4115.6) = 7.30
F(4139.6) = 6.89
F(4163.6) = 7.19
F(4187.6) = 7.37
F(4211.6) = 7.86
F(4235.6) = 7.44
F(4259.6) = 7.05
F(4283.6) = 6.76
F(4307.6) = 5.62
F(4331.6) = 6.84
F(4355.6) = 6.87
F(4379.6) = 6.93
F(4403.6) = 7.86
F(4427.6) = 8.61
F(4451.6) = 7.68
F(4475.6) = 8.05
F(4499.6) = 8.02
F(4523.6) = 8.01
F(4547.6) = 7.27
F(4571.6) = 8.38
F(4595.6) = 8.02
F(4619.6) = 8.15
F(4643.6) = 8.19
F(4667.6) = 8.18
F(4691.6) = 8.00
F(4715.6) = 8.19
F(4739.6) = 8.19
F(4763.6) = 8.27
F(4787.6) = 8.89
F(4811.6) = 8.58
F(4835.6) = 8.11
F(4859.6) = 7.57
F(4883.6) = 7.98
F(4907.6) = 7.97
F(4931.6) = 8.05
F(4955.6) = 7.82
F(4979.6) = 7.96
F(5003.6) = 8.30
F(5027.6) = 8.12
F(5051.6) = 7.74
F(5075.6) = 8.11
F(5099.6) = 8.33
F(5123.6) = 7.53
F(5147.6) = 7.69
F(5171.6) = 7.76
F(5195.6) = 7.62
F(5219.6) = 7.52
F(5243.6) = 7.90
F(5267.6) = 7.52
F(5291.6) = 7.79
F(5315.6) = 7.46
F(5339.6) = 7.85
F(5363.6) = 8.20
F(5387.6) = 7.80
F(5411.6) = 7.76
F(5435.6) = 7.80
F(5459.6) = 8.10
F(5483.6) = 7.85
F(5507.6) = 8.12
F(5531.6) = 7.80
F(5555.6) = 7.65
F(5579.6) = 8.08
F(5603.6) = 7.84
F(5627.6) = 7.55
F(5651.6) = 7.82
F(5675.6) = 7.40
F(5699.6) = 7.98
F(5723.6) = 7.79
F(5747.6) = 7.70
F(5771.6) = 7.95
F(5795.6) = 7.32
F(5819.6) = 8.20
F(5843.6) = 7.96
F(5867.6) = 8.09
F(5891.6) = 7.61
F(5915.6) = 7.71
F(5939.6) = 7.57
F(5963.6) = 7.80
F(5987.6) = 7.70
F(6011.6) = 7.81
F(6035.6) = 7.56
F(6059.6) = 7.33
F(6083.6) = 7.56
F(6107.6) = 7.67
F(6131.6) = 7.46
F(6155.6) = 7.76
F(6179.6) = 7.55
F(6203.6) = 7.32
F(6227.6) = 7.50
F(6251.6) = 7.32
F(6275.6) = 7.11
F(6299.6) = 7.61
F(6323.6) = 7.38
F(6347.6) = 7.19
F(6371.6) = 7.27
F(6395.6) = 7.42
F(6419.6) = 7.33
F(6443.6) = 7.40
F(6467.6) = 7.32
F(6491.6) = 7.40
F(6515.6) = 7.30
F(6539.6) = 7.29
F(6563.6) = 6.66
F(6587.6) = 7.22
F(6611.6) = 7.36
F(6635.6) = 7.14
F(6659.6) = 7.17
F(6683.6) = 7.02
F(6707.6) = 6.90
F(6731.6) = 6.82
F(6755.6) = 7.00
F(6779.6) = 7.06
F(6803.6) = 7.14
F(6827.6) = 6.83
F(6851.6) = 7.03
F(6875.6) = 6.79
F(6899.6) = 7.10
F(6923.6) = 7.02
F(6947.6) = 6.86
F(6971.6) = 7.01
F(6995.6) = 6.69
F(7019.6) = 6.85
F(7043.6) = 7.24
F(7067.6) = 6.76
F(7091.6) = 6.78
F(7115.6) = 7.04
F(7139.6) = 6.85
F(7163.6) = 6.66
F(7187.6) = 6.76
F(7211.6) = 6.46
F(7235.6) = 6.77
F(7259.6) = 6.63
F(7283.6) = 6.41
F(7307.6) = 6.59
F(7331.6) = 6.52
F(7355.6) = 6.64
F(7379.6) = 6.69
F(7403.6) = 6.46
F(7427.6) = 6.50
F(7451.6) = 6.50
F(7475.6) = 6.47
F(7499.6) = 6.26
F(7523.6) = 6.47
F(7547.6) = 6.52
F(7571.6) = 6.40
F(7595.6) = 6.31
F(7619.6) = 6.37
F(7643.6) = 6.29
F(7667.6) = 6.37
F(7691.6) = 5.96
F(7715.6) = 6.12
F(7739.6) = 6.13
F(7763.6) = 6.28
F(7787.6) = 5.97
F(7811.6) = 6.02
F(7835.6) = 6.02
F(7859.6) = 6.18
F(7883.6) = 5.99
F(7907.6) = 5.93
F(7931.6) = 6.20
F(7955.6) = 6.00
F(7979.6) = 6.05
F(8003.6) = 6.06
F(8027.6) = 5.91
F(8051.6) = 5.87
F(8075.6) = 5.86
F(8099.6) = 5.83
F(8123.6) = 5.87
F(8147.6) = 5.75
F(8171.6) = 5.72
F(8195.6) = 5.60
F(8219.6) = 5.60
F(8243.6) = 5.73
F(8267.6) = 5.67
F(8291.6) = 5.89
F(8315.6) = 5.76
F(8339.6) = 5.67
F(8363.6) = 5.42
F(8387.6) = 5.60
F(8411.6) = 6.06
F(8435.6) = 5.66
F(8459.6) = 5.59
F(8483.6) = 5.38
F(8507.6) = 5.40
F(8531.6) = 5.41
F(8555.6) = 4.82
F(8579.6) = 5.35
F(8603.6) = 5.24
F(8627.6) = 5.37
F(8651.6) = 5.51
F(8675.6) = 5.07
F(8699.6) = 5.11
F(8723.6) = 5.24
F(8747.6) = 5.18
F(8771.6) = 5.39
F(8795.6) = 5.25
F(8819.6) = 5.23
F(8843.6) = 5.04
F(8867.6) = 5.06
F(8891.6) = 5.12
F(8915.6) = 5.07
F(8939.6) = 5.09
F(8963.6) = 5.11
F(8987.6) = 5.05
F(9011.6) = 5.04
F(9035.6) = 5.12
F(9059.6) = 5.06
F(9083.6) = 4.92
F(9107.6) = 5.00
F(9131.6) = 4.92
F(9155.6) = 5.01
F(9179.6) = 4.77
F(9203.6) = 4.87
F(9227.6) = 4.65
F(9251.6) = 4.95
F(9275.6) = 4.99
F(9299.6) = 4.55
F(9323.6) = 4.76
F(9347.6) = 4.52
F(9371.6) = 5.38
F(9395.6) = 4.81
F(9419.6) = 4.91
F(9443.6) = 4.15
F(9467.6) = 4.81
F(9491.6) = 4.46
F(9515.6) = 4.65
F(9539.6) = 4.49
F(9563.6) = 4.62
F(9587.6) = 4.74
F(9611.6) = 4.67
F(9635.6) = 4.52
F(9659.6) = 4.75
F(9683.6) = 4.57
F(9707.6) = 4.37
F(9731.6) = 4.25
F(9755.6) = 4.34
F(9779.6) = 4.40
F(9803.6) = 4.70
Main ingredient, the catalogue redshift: 0.000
